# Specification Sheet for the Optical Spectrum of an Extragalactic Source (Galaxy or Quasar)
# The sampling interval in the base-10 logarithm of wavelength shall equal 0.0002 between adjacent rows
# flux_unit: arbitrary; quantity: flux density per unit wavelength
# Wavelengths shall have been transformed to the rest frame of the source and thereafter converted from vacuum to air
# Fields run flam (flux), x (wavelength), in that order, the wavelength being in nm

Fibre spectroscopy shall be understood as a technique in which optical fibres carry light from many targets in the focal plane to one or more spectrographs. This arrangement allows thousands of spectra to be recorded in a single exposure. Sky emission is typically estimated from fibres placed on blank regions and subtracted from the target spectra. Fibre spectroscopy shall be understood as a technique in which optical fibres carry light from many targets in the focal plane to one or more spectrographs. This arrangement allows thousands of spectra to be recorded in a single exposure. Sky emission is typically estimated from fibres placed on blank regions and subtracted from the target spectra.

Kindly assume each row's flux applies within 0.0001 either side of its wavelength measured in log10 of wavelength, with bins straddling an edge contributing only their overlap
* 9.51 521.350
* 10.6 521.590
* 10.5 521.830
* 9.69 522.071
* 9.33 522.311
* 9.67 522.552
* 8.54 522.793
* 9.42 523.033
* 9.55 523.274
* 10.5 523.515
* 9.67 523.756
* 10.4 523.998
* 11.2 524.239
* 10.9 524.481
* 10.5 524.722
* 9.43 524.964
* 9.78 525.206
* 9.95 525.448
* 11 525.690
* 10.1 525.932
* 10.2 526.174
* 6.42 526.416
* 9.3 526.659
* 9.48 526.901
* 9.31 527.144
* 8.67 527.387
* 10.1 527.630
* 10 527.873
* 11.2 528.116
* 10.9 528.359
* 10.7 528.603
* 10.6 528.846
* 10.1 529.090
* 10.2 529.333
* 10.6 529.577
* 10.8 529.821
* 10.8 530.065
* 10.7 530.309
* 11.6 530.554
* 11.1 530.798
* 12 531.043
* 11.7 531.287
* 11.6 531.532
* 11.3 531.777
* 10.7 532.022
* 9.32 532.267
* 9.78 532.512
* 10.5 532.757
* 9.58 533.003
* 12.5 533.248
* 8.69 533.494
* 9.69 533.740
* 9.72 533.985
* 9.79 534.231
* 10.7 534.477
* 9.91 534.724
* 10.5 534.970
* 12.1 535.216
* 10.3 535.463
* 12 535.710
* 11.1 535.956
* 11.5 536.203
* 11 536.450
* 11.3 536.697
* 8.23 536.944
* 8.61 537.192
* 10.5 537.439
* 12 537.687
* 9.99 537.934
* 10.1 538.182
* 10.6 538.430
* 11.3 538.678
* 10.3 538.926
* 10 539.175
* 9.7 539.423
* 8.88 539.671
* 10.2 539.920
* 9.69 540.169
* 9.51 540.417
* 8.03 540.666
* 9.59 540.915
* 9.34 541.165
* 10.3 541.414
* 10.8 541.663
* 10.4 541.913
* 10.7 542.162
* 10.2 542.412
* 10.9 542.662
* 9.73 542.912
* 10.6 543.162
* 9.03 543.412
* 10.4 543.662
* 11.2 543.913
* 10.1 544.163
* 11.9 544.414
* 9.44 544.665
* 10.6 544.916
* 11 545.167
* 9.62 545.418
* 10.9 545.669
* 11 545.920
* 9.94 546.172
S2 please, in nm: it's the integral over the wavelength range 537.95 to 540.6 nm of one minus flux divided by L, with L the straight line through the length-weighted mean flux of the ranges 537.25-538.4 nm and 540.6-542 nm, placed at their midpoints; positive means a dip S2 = 0.06 nm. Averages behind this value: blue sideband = 10.5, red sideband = 9.79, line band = 9.98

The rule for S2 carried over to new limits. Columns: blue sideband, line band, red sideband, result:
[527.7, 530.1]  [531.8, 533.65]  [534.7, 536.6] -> 0.11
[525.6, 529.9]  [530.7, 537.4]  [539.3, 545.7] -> -0.36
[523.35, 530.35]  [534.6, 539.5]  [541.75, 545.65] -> -0.13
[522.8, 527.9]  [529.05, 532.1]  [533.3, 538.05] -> -0.28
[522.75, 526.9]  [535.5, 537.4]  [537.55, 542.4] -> -0.10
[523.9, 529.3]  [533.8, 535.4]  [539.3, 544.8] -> -0.06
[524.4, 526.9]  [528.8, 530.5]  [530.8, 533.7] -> -0.05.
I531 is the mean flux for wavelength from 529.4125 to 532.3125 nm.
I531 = 11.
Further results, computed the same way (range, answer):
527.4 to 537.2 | 10.6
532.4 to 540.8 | 10.2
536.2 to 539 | 10.4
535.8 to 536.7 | 11.3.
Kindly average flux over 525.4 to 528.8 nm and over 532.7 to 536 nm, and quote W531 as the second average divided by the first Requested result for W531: 1.07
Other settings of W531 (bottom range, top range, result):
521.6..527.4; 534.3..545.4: 1.06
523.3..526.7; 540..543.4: 1.00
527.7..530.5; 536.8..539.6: 0.95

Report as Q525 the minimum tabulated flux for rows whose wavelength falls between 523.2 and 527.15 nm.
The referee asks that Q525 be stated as 6.42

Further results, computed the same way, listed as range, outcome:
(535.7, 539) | 8.23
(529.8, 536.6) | 8.69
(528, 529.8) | 10.1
